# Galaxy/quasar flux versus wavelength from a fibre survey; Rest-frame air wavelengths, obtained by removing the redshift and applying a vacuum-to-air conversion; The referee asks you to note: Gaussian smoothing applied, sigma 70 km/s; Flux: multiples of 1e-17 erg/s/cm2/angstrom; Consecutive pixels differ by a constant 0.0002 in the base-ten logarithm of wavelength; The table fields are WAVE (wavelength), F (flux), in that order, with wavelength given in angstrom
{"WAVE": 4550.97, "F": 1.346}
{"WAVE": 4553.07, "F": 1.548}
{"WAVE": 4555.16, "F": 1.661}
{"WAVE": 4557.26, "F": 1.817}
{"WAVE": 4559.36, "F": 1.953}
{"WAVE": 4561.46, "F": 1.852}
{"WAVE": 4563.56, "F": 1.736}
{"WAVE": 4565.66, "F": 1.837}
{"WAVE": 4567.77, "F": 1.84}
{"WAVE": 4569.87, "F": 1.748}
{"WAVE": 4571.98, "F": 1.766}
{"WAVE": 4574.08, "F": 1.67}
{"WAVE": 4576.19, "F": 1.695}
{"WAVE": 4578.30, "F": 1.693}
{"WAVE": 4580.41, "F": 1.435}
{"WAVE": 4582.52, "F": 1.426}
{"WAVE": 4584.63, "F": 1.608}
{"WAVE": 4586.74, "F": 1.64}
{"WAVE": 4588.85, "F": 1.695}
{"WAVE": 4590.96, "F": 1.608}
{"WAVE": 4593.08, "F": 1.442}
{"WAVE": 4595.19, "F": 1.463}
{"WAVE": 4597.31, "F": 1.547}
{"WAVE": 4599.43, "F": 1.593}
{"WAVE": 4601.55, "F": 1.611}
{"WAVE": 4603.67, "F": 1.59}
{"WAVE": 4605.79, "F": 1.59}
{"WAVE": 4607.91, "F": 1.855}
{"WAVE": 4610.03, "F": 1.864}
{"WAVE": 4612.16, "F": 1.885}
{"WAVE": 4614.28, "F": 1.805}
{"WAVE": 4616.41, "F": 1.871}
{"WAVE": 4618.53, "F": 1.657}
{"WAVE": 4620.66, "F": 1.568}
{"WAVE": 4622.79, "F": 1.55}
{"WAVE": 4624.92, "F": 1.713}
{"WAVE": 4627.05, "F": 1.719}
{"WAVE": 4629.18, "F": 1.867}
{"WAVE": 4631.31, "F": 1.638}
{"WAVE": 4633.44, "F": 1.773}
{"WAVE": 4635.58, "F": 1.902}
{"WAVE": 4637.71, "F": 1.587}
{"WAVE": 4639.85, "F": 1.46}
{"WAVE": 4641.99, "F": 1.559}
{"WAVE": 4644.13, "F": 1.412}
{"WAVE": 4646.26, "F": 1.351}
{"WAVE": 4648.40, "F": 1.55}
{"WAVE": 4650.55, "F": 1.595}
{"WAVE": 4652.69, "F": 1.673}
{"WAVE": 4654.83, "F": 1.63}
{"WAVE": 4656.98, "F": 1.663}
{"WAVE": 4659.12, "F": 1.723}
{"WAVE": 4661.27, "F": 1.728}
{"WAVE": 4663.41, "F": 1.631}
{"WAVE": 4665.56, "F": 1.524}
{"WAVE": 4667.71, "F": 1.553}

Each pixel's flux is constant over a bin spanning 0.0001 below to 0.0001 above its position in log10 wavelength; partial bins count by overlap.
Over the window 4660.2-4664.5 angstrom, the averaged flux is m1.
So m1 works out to 1.68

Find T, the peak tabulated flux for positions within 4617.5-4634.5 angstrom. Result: 1.867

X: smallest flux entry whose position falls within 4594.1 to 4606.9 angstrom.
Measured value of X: 1.463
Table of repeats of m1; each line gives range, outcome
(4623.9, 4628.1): 1.72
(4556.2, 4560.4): 1.88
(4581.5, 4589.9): 1.59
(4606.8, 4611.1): 1.86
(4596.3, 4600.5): 1.57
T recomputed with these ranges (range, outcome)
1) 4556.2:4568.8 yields 1.953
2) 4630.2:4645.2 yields 1.902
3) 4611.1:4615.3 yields 1.885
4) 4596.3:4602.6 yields 1.611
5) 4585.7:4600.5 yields 1.695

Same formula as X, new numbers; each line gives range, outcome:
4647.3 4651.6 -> 1.55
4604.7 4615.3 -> 1.59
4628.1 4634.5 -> 1.638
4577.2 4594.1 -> 1.426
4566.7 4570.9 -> 1.748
